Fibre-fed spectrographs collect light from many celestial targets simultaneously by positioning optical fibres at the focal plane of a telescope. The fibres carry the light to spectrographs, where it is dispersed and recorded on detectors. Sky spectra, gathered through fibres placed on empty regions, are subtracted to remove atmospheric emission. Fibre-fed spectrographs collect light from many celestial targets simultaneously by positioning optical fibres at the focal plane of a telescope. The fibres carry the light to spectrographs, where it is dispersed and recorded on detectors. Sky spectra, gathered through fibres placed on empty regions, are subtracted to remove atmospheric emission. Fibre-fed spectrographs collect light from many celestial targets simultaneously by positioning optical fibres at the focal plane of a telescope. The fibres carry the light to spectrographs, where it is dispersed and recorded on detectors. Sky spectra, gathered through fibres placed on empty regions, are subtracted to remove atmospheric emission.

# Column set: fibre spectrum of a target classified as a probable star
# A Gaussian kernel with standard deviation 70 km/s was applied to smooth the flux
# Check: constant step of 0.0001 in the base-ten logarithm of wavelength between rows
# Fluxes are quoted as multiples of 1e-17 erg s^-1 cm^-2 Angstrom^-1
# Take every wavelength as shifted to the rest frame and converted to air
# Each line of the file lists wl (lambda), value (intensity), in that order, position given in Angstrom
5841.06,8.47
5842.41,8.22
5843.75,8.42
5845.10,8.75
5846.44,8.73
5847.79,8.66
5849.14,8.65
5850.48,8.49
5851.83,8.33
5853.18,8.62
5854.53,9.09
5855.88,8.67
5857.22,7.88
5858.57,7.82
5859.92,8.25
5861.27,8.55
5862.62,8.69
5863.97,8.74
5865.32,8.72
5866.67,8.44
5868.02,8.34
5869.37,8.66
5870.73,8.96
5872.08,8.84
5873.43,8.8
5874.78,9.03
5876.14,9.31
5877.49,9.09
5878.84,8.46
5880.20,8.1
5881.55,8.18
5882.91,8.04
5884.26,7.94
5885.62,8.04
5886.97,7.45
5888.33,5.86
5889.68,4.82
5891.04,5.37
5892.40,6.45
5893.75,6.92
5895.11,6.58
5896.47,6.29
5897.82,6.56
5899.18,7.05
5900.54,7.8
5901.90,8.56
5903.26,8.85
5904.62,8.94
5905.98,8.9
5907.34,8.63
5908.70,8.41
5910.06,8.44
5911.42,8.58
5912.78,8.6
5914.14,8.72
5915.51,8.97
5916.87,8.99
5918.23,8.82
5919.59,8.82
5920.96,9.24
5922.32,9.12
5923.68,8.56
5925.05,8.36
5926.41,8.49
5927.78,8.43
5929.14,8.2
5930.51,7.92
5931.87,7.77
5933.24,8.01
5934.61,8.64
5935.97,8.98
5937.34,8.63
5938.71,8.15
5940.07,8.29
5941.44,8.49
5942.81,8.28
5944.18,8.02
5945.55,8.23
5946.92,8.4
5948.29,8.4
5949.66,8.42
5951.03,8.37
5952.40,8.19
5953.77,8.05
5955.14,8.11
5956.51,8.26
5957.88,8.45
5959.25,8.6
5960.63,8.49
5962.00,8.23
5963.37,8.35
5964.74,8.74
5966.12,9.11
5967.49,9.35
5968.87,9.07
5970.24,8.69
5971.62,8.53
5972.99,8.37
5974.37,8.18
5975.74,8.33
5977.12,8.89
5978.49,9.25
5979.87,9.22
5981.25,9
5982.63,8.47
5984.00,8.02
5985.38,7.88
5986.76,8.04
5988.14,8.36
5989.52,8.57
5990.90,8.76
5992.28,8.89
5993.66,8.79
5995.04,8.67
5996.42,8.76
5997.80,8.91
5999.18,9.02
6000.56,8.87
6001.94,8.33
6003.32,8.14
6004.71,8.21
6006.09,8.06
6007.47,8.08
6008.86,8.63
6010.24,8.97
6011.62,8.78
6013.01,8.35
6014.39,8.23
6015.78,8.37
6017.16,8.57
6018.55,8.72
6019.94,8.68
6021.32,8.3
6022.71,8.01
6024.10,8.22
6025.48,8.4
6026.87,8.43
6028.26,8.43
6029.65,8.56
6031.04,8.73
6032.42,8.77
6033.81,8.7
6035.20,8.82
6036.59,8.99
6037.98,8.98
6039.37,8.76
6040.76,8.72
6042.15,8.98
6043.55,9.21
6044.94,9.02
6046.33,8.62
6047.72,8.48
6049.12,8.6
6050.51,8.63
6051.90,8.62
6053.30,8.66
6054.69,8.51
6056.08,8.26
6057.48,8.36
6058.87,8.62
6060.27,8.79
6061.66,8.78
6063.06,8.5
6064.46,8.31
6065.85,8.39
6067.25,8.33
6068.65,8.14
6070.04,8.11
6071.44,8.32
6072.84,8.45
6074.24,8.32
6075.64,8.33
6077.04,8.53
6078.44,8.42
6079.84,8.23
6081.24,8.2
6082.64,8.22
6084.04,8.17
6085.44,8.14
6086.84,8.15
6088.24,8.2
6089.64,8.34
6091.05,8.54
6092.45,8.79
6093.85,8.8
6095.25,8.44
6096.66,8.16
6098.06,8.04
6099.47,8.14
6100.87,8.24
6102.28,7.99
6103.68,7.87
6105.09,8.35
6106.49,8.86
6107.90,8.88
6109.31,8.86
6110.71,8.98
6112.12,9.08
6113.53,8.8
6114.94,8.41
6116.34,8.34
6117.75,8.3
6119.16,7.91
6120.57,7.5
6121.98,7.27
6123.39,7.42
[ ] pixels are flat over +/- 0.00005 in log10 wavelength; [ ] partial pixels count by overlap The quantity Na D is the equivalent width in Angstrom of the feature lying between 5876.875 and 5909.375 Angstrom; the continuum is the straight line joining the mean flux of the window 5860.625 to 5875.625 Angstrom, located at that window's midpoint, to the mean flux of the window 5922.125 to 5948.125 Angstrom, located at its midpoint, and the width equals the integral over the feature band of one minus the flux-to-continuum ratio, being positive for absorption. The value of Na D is 3.9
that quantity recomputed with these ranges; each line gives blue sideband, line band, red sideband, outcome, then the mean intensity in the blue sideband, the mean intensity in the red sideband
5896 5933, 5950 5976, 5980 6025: -0.2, 8.38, 8.5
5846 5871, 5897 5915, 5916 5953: 0.4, 8.53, 8.46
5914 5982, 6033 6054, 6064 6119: -0.9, 8.54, 8.39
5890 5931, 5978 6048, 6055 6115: -2.7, 8.09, 8.42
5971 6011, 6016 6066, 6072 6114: -0.7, 8.56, 8.41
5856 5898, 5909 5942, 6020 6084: -2.0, 7.87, 8.53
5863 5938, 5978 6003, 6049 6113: -1.0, 8.17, 8.43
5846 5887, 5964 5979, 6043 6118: -0.5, 8.52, 8.46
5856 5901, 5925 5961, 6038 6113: -1.2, 7.83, 8.48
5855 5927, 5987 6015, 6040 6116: -0.7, 8.17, 8.48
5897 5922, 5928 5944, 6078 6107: 0.3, 8.49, 8.3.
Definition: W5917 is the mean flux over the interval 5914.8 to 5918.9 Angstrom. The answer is 8.92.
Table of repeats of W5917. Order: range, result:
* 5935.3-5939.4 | 8.59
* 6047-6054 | 8.6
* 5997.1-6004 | 8.66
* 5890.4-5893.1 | 5.94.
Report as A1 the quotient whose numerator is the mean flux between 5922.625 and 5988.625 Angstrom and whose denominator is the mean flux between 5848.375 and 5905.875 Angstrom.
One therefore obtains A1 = 1.05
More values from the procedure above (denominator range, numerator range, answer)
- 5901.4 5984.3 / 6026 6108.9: 0.99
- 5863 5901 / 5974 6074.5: 1.10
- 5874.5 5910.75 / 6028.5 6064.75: 1.13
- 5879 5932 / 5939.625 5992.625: 1.07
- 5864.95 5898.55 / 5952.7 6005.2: 1.11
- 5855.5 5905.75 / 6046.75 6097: 1.06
